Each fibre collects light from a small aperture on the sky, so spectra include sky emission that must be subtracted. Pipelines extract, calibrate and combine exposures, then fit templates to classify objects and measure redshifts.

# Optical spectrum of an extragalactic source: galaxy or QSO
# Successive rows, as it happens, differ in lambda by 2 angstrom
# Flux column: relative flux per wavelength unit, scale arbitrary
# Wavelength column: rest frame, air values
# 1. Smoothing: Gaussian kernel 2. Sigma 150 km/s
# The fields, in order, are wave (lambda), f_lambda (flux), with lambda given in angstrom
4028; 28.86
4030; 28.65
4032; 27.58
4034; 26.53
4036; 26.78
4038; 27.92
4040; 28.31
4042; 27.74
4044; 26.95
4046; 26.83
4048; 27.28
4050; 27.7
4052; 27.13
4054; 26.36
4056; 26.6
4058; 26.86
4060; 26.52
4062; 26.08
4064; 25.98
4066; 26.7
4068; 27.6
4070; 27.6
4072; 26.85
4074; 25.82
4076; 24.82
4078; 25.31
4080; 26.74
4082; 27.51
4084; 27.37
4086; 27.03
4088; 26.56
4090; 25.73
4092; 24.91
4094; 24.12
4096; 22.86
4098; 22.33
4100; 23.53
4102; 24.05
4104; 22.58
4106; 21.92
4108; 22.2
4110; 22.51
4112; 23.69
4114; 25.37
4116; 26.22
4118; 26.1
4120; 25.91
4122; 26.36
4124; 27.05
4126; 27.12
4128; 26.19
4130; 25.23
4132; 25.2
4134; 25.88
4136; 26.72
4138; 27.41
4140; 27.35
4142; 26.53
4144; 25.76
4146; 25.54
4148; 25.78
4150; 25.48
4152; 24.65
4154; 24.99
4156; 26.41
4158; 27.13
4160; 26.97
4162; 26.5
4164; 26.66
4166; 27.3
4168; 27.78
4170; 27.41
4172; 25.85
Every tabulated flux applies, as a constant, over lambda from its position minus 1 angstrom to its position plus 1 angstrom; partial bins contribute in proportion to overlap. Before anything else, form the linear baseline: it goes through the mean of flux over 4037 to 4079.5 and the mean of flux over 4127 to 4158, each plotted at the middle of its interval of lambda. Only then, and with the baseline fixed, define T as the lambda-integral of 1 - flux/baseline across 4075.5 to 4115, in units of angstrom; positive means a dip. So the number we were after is 2.8 angstrom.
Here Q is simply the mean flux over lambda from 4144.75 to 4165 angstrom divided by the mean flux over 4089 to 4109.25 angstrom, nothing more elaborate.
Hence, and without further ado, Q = 1.1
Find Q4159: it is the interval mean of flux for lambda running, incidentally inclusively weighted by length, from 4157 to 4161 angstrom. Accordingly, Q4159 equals 27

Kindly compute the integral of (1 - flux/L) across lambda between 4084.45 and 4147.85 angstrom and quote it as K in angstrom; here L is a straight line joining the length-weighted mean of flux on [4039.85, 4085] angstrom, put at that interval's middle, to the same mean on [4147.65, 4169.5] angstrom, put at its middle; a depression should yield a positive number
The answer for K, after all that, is 3.26 angstrom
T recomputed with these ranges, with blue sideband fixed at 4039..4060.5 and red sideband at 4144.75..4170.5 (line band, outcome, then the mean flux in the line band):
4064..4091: 0.36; 26.6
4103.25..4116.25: 1.62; 23.4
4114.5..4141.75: 0.20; 26.4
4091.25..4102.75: 1.37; 23.6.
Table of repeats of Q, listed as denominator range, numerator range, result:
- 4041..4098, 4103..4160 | 0.97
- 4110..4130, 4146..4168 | 1.02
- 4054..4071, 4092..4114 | 0.87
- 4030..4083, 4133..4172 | 0.98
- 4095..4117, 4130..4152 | 1.11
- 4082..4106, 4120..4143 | 1.07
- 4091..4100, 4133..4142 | 1.14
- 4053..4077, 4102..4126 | 0.93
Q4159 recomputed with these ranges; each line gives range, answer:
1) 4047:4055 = 27.1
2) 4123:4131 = 26.4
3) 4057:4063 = 26.5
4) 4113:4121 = 25.9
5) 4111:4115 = 24.5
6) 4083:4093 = 26.3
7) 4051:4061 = 26.7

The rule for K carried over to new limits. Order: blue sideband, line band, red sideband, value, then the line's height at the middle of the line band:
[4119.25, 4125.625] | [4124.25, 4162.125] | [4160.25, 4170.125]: 0.9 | 26.8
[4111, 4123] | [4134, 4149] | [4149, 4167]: -0.2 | 26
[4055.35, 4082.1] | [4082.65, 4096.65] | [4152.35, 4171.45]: 0.5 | 26.5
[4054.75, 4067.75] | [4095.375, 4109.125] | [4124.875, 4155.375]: 1.8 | 26.2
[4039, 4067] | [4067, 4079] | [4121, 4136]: 0.2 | 26.7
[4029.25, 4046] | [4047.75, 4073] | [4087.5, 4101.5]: -0.7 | 26.2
